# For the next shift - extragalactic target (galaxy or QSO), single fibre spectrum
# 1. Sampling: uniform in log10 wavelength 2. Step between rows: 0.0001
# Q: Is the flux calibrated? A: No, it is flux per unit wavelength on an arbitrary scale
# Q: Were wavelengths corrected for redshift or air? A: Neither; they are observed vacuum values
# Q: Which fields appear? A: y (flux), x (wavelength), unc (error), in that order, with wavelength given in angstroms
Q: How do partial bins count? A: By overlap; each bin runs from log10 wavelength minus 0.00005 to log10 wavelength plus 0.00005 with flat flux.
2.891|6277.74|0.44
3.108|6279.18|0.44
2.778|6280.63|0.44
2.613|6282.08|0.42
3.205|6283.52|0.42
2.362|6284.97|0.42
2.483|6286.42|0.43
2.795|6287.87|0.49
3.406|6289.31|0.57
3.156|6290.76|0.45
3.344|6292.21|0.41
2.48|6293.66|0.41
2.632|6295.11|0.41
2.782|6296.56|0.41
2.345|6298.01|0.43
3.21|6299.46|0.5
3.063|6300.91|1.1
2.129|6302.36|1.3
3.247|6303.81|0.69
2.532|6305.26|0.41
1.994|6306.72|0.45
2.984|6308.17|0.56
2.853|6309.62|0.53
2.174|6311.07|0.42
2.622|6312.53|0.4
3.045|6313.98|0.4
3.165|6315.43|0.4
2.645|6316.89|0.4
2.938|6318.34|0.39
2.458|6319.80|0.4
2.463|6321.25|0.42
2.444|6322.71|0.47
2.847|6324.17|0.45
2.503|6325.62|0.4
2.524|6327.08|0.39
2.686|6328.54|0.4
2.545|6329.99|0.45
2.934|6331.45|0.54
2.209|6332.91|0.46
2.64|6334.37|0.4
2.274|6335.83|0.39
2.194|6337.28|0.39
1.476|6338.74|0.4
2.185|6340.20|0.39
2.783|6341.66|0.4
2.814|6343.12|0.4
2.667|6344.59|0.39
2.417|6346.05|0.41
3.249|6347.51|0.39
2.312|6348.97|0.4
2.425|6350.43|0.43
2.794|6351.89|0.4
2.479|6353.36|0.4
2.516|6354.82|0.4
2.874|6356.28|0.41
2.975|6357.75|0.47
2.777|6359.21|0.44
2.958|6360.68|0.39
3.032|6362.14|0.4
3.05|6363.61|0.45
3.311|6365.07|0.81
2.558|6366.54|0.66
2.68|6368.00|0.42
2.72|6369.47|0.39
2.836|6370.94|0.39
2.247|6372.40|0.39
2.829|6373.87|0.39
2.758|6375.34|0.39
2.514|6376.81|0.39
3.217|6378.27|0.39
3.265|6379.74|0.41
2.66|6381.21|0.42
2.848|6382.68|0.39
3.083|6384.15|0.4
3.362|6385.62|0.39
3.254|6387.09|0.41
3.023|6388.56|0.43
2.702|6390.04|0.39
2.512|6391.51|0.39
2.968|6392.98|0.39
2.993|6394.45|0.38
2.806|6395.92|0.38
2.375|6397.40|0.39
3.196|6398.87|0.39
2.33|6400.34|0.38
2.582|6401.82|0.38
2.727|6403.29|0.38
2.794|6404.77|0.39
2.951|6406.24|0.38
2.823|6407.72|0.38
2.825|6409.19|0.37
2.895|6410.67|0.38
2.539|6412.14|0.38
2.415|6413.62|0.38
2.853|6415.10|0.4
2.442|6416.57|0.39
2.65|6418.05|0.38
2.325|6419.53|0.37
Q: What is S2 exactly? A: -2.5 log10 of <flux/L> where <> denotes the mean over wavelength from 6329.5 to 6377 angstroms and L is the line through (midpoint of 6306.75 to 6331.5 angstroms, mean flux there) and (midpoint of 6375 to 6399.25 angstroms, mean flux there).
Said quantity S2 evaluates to 0.06 mag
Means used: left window 2.67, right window 2.91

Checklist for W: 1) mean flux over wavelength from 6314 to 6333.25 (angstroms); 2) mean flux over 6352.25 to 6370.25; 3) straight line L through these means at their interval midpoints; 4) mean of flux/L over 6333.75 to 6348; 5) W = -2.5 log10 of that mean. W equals 0.12 mag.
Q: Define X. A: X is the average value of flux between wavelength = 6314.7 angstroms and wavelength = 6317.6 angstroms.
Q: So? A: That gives 2.91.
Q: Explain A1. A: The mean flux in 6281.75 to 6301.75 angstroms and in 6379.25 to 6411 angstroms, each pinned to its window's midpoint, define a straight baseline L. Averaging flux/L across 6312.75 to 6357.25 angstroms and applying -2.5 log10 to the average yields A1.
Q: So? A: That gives 0.11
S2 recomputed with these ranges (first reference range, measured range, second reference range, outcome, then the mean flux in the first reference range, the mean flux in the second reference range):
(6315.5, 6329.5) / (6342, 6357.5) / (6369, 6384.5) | 0.02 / 2.64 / 2.81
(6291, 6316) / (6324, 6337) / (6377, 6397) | 0.11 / 2.75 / 2.95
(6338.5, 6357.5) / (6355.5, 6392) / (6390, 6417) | -0.09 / 2.58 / 2.73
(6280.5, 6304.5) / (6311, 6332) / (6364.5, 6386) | 0.06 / 2.83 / 2.85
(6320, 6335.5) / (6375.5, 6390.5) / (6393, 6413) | -0.11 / 2.57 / 2.76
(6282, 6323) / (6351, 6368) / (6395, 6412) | -0.03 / 2.75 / 2.75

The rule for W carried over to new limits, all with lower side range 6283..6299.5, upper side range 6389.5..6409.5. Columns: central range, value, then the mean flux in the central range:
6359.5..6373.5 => -0.016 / 2.82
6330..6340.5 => 0.216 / 2.3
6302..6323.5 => 0.064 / 2.65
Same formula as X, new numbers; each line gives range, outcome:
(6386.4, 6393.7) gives 2.89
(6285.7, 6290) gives 2.89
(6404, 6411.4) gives 2.86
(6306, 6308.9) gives 2.5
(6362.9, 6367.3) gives 2.98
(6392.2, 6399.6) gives 2.87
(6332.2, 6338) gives 2.33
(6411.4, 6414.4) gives 2.48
